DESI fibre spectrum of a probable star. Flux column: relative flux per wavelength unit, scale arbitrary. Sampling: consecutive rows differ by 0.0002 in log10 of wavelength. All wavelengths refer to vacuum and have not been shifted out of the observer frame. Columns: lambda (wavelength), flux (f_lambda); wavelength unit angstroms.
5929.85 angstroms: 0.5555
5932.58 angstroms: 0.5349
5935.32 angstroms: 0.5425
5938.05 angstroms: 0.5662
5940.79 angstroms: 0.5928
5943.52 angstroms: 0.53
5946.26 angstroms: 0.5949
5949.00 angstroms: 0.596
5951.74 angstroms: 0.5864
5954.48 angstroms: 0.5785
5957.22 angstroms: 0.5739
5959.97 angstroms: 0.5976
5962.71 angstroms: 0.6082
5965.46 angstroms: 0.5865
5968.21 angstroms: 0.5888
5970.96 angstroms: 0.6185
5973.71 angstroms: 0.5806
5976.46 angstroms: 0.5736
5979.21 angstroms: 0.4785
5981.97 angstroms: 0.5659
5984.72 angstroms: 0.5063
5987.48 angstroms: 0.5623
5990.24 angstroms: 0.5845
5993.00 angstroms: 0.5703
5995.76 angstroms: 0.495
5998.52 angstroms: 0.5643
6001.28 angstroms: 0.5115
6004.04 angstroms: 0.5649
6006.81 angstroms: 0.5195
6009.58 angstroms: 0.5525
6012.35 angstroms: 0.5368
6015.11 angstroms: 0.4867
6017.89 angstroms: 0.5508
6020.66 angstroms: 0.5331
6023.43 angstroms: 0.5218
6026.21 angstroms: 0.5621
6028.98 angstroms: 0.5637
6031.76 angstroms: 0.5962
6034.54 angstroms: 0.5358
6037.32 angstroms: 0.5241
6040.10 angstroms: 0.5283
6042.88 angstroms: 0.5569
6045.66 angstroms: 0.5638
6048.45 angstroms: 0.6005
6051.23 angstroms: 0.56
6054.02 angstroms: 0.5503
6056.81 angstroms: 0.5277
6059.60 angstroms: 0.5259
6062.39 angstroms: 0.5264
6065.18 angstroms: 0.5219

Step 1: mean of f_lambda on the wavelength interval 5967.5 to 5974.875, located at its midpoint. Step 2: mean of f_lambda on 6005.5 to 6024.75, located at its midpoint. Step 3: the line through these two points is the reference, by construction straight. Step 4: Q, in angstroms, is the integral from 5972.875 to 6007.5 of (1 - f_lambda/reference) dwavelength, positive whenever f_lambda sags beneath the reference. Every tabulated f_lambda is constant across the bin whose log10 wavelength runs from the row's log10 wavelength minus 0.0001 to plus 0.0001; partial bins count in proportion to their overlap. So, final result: 1.4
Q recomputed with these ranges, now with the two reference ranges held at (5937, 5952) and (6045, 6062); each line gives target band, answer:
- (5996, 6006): 0.4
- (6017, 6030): 0.3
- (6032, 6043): 0.3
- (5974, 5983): 0.4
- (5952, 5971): -0.6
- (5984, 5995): 0.2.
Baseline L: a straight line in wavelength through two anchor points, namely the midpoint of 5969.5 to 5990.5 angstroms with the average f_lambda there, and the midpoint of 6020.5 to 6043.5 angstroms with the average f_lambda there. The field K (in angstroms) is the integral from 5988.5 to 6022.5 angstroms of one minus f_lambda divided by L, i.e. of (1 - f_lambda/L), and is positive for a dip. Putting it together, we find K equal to 0.8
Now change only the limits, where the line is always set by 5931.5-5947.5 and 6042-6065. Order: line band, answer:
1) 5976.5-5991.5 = 0.4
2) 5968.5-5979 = -0.4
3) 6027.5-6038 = -0.1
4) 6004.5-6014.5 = 0.3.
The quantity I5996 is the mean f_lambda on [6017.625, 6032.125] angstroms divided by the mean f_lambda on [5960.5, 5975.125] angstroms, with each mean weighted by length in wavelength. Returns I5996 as 0.9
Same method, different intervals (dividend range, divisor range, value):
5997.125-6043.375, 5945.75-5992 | 0.94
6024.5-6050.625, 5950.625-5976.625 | 0.95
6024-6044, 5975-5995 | 1.01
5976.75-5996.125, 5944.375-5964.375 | 0.92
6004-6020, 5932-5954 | 0.93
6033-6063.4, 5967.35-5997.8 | 0.98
